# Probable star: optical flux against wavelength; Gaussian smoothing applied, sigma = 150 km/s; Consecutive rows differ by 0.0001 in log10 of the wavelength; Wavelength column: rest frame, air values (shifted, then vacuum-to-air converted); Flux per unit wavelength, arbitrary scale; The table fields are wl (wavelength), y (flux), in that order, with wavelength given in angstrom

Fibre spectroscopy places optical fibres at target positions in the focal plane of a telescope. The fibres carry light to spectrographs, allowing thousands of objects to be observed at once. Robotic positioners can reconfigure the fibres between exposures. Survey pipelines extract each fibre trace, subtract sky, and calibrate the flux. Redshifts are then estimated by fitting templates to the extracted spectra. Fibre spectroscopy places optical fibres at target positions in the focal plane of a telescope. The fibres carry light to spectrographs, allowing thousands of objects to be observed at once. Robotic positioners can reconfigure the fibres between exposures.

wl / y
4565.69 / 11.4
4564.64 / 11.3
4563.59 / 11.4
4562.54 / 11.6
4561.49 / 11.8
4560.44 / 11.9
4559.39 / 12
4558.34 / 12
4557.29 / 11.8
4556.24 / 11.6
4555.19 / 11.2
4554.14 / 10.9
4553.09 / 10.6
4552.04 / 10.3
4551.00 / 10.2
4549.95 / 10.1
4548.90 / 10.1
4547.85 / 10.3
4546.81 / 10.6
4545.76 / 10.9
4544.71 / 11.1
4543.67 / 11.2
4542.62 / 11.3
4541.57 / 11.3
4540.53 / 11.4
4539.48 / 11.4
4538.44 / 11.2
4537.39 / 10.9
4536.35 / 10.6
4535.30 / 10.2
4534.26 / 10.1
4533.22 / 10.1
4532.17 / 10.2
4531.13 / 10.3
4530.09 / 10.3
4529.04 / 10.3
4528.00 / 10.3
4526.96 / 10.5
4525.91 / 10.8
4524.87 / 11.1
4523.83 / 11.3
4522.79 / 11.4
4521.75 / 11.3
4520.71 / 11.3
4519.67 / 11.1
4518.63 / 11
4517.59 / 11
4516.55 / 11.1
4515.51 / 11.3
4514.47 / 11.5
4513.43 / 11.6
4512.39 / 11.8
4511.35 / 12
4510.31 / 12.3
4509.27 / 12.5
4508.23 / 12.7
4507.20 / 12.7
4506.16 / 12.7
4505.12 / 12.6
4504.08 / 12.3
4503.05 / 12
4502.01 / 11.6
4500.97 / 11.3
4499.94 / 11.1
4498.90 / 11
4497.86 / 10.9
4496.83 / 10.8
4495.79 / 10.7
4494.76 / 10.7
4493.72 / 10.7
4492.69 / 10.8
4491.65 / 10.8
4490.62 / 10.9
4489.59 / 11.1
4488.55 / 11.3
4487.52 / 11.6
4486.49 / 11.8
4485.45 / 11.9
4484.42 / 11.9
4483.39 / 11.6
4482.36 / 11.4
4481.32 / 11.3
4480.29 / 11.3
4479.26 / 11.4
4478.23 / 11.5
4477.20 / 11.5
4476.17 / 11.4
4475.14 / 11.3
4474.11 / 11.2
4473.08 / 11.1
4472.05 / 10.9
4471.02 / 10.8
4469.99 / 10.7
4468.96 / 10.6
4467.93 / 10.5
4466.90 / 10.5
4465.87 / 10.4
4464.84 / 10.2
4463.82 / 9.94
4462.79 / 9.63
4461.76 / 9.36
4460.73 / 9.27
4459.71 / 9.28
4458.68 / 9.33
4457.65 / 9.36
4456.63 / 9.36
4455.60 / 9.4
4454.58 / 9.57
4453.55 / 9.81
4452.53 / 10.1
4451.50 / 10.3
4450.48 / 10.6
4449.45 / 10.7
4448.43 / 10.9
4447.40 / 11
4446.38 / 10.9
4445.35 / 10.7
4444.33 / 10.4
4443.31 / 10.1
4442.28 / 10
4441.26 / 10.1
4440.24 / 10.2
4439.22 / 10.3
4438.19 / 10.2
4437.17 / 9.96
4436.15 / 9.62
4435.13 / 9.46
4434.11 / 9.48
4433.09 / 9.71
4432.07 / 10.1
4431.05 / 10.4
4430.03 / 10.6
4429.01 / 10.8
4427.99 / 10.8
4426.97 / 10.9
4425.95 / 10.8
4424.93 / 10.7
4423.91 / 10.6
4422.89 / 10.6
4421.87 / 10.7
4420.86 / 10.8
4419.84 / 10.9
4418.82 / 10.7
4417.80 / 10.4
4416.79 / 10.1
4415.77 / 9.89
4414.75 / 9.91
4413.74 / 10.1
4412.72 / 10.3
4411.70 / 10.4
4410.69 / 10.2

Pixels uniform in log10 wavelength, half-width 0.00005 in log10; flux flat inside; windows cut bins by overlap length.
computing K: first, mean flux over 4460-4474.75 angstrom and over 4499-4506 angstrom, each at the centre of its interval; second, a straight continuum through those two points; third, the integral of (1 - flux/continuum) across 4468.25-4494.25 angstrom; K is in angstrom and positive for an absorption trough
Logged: -0.7 angstrom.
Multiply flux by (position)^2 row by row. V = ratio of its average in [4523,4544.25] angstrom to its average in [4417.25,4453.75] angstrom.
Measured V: 1.08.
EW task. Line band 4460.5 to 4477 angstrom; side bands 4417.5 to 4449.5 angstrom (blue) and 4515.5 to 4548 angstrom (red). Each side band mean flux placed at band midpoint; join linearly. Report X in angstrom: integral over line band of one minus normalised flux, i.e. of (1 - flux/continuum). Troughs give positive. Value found 0.1 angstrom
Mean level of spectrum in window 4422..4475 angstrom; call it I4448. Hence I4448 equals 10.2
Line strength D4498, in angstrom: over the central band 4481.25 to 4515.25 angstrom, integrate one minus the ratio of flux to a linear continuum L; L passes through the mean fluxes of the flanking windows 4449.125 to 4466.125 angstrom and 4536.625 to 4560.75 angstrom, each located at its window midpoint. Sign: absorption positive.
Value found -4.0 angstrom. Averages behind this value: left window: 9.78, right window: 11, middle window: 11.6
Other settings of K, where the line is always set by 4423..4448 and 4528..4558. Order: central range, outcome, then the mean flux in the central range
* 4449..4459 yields 0.5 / 9.86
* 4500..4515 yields -2.1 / 12.1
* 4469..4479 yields -0.6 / 11.1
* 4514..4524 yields -0.5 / 11.2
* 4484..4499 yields -0.8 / 11.1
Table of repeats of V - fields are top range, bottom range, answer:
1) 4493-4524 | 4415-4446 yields 1.16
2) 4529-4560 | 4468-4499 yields 1.00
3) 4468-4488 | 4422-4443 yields 1.12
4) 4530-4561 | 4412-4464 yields 1.12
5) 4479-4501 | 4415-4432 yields 1.09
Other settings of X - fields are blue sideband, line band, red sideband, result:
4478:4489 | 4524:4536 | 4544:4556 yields 0.5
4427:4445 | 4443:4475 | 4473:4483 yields 1.7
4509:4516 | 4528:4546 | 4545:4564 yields 1.0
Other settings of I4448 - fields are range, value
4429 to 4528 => 10.8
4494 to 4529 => 11.4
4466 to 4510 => 11.4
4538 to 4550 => 10.9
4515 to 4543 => 10.9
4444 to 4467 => 10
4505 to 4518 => 12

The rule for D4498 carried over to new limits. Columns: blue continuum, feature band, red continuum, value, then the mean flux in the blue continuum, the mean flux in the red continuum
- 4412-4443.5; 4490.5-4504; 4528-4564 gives -0.5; 10.3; 10.9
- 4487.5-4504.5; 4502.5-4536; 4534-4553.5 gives -1.1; 11.1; 10.7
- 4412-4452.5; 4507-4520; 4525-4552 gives -1.4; 10.4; 10.6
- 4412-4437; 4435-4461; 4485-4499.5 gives 1.3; 10.3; 11.1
